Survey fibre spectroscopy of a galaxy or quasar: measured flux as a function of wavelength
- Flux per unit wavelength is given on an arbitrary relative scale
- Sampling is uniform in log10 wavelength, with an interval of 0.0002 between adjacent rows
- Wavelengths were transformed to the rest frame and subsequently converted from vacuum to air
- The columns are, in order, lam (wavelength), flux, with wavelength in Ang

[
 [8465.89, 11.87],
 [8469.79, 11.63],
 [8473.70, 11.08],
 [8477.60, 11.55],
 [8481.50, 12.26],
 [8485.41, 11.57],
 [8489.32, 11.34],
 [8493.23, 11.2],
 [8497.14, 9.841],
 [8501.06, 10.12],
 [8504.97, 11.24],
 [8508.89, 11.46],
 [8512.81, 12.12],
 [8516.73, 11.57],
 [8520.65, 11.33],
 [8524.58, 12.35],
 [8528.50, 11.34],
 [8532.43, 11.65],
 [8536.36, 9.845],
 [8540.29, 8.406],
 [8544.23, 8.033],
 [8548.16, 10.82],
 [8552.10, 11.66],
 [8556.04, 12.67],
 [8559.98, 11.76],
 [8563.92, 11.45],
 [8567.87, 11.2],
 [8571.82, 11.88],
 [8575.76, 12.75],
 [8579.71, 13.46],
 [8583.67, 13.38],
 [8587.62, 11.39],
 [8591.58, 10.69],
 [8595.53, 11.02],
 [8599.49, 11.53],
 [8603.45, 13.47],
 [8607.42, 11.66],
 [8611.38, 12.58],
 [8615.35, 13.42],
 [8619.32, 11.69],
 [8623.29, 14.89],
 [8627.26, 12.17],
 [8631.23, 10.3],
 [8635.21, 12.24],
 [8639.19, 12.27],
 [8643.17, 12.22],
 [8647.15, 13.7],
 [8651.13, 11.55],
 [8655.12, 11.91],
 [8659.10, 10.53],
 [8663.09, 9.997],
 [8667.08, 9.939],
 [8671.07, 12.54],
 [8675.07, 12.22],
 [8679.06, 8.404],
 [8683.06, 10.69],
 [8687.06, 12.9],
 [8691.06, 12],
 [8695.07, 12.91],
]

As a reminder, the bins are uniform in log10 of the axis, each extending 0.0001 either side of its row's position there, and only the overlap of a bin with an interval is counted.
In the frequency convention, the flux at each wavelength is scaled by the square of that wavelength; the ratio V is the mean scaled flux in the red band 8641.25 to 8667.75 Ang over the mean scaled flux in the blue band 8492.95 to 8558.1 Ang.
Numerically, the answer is 1.1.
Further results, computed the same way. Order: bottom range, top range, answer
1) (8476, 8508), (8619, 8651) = 1.15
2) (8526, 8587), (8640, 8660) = 1.09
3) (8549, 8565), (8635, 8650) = 1.09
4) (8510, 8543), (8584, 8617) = 1.11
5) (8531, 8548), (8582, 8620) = 1.28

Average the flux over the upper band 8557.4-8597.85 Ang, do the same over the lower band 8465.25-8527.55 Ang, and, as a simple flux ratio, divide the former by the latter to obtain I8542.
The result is 1.04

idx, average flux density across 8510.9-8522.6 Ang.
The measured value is 11.7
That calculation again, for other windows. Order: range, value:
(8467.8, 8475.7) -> 11.4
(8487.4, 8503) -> 10.6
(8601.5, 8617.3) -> 12.8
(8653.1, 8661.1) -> 11.2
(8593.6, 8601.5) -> 11.3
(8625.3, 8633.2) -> 11.2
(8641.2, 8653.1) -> 12.5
